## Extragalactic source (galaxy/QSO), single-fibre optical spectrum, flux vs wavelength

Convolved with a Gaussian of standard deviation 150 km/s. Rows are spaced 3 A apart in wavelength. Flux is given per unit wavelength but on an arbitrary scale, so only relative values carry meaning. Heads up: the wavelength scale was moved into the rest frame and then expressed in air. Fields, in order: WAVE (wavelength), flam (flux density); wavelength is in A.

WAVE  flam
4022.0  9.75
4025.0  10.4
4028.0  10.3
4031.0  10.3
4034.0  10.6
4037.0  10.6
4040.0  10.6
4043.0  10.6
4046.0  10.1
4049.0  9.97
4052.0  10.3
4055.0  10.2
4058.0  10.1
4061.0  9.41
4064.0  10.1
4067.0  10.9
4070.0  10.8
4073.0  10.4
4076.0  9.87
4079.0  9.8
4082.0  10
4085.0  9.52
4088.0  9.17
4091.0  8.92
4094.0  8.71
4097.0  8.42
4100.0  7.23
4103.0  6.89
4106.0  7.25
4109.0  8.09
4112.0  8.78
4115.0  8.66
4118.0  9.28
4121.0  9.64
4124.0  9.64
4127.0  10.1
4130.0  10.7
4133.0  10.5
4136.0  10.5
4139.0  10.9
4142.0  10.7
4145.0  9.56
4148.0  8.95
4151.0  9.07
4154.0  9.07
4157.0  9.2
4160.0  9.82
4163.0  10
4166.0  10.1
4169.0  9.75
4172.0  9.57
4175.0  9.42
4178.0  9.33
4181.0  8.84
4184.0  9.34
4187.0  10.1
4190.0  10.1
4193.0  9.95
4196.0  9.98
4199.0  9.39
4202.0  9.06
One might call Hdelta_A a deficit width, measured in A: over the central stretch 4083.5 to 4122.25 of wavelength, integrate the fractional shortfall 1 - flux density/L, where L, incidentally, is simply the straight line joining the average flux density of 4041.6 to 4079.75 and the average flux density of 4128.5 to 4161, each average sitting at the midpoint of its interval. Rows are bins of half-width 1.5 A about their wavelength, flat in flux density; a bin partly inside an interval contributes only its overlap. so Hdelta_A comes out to 6.0 A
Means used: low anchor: 10.2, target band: 8.5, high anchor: 9.91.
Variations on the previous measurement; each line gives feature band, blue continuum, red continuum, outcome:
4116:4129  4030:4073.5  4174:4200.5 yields 0.37 A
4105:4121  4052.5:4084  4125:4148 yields 2.64 A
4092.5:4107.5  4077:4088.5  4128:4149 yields 3.28 A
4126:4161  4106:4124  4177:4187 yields -3.51 A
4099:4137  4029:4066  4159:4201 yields 3.51 A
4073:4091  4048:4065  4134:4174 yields 0.51 A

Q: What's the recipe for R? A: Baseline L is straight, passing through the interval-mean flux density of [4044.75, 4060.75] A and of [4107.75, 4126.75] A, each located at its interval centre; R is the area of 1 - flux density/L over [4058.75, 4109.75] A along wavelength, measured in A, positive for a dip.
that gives 2.4 A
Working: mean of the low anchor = 10.1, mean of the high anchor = 9.1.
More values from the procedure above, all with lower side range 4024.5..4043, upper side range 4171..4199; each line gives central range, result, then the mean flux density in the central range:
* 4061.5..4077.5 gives -0.12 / 10.4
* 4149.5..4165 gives 0.50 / 9.45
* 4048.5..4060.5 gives 0.31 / 10.1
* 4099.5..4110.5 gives 2.94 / 7.38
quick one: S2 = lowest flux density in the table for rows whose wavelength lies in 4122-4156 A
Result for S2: 8.95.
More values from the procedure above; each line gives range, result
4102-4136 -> 6.89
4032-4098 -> 8.42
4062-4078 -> 9.87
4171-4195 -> 8.84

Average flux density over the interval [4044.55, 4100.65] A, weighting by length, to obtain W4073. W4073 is 9.72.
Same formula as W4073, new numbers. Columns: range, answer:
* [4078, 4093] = 9.45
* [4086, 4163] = 9.21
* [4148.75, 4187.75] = 9.49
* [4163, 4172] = 9.88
